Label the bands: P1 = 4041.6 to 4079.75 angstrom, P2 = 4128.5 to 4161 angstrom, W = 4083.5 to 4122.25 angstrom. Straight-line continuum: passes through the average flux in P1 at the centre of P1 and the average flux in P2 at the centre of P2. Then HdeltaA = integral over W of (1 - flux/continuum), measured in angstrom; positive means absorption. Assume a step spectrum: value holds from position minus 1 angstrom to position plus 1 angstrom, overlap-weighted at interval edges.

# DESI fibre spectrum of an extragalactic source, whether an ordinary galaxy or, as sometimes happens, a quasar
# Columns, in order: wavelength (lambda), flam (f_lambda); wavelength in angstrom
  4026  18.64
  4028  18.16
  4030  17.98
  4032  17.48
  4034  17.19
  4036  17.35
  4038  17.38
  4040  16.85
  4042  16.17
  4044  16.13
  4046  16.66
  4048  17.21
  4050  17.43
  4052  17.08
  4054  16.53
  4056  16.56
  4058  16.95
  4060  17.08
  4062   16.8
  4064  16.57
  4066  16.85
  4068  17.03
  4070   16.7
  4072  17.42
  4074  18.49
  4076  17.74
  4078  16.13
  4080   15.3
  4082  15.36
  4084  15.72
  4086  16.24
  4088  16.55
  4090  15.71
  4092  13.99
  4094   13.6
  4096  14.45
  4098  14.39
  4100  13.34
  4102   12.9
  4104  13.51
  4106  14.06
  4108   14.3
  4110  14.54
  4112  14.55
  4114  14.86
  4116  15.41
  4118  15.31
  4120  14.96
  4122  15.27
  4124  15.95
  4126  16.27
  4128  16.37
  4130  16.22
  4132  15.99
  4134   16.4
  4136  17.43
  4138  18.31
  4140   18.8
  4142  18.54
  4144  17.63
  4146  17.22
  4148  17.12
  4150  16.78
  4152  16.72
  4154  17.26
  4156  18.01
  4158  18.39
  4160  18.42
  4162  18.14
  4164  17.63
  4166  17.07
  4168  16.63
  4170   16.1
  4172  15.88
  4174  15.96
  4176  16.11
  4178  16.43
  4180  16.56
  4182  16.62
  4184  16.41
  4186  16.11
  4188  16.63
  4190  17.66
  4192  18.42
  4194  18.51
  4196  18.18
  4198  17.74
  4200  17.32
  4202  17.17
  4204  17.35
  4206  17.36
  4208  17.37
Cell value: 5.7 angstrom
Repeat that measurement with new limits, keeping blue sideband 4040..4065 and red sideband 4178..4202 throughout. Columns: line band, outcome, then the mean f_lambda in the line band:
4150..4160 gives -0.3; 17.6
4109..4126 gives 1.8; 15.2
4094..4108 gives 2.6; 13.8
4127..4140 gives 0.1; 16.9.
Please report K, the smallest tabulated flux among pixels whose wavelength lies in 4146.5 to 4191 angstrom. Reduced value 15.88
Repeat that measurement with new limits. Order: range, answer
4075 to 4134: 12.9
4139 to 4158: 16.72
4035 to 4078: 16.13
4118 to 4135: 14.96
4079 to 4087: 15.3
